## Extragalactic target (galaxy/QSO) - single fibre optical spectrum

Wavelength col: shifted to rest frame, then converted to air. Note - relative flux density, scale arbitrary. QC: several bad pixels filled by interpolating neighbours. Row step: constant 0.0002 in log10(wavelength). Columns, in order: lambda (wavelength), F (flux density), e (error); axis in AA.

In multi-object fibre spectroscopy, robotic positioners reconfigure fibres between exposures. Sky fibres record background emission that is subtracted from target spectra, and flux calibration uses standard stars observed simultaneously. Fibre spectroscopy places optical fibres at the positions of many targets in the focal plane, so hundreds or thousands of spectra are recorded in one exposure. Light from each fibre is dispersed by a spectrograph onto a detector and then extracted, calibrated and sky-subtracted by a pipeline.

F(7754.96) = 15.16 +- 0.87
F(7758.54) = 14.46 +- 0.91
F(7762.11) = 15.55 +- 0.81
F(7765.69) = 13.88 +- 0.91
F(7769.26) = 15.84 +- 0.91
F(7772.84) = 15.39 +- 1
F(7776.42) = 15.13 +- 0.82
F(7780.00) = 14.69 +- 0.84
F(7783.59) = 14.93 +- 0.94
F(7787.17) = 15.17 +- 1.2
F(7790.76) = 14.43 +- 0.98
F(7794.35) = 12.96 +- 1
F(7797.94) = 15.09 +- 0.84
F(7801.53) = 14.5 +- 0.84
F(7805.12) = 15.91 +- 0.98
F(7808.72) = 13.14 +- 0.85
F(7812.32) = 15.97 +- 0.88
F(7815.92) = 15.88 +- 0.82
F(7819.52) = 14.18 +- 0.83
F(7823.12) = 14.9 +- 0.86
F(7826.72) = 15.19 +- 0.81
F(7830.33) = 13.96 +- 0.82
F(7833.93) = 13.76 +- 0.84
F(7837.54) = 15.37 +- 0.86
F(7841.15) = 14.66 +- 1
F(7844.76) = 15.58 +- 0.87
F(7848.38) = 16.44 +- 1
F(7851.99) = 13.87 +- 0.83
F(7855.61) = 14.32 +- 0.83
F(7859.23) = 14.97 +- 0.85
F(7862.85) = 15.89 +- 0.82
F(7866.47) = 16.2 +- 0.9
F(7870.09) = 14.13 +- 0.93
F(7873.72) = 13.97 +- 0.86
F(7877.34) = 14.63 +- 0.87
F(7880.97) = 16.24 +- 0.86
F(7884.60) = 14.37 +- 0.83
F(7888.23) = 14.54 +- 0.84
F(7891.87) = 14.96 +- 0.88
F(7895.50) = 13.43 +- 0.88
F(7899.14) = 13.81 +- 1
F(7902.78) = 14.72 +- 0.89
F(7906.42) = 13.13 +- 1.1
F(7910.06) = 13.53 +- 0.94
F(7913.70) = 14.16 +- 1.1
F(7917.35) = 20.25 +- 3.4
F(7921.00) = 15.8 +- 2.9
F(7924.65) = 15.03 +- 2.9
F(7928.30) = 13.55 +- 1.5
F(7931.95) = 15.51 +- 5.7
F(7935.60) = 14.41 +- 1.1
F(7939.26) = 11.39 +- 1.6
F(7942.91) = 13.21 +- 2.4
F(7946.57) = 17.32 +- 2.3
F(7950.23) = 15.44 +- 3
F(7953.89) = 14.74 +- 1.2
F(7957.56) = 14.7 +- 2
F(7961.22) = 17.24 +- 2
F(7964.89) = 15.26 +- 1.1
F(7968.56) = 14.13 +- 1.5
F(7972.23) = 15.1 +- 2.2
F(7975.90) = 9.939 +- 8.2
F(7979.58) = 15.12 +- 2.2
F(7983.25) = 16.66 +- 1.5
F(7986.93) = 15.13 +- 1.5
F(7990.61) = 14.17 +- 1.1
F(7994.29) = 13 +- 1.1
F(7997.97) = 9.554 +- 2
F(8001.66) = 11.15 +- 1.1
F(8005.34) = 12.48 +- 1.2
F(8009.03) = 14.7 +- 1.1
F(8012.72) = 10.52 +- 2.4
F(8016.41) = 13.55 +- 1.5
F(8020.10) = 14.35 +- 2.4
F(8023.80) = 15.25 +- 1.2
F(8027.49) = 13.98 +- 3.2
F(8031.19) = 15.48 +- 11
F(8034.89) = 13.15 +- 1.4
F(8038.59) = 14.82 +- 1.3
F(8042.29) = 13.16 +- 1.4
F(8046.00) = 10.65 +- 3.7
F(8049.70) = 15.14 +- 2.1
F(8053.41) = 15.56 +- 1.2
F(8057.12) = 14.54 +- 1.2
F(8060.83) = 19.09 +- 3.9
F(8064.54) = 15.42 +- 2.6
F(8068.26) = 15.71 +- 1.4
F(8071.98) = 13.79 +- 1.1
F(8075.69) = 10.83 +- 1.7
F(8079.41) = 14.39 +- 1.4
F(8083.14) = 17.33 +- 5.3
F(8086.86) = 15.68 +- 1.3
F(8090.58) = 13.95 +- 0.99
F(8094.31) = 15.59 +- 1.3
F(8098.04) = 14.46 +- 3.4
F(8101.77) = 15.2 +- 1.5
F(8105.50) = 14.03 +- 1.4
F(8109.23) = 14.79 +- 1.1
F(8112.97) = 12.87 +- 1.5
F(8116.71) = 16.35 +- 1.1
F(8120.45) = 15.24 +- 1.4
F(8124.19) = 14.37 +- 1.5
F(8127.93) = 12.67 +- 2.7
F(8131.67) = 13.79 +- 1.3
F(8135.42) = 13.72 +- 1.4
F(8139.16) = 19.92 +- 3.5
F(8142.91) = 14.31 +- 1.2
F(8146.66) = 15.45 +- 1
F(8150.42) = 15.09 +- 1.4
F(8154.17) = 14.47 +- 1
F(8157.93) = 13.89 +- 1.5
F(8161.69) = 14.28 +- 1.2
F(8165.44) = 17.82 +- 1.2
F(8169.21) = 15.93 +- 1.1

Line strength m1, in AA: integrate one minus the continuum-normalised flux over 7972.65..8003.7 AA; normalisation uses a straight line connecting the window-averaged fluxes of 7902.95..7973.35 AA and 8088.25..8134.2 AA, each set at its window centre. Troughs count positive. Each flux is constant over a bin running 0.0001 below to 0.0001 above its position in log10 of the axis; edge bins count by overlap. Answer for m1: 3.40 AA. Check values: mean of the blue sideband 14.9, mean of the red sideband 14.4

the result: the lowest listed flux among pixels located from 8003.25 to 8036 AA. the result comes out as 10.52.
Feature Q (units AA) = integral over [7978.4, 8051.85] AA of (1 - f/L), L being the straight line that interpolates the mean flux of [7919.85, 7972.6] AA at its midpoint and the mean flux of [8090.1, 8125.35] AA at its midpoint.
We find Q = 5.9 AA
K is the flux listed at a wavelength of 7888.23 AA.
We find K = 14.54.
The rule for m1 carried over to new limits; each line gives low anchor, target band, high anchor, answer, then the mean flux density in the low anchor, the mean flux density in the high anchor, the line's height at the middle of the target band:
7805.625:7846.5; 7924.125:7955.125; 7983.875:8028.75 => -1.5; 14.8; 13.2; 13.8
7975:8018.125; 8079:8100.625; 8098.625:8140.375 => -1.5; 13.1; 14.7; 14.3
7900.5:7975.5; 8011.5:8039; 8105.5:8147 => 1.7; 14.8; 14.8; 14.8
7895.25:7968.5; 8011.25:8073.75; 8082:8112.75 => 2.2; 14.8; 15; 14.9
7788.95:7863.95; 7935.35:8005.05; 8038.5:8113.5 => 3.2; 14.8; 14.6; 14.7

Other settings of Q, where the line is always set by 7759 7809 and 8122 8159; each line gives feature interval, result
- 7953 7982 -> 0.5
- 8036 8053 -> 1.4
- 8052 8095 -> -1.0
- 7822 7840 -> 0.2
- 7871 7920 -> 0.1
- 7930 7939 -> 0.3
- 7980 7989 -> -0.6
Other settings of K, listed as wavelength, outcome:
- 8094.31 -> 15.59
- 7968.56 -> 14.13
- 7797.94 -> 15.09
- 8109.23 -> 14.79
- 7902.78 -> 14.72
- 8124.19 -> 14.37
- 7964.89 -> 15.26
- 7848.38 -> 16.44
